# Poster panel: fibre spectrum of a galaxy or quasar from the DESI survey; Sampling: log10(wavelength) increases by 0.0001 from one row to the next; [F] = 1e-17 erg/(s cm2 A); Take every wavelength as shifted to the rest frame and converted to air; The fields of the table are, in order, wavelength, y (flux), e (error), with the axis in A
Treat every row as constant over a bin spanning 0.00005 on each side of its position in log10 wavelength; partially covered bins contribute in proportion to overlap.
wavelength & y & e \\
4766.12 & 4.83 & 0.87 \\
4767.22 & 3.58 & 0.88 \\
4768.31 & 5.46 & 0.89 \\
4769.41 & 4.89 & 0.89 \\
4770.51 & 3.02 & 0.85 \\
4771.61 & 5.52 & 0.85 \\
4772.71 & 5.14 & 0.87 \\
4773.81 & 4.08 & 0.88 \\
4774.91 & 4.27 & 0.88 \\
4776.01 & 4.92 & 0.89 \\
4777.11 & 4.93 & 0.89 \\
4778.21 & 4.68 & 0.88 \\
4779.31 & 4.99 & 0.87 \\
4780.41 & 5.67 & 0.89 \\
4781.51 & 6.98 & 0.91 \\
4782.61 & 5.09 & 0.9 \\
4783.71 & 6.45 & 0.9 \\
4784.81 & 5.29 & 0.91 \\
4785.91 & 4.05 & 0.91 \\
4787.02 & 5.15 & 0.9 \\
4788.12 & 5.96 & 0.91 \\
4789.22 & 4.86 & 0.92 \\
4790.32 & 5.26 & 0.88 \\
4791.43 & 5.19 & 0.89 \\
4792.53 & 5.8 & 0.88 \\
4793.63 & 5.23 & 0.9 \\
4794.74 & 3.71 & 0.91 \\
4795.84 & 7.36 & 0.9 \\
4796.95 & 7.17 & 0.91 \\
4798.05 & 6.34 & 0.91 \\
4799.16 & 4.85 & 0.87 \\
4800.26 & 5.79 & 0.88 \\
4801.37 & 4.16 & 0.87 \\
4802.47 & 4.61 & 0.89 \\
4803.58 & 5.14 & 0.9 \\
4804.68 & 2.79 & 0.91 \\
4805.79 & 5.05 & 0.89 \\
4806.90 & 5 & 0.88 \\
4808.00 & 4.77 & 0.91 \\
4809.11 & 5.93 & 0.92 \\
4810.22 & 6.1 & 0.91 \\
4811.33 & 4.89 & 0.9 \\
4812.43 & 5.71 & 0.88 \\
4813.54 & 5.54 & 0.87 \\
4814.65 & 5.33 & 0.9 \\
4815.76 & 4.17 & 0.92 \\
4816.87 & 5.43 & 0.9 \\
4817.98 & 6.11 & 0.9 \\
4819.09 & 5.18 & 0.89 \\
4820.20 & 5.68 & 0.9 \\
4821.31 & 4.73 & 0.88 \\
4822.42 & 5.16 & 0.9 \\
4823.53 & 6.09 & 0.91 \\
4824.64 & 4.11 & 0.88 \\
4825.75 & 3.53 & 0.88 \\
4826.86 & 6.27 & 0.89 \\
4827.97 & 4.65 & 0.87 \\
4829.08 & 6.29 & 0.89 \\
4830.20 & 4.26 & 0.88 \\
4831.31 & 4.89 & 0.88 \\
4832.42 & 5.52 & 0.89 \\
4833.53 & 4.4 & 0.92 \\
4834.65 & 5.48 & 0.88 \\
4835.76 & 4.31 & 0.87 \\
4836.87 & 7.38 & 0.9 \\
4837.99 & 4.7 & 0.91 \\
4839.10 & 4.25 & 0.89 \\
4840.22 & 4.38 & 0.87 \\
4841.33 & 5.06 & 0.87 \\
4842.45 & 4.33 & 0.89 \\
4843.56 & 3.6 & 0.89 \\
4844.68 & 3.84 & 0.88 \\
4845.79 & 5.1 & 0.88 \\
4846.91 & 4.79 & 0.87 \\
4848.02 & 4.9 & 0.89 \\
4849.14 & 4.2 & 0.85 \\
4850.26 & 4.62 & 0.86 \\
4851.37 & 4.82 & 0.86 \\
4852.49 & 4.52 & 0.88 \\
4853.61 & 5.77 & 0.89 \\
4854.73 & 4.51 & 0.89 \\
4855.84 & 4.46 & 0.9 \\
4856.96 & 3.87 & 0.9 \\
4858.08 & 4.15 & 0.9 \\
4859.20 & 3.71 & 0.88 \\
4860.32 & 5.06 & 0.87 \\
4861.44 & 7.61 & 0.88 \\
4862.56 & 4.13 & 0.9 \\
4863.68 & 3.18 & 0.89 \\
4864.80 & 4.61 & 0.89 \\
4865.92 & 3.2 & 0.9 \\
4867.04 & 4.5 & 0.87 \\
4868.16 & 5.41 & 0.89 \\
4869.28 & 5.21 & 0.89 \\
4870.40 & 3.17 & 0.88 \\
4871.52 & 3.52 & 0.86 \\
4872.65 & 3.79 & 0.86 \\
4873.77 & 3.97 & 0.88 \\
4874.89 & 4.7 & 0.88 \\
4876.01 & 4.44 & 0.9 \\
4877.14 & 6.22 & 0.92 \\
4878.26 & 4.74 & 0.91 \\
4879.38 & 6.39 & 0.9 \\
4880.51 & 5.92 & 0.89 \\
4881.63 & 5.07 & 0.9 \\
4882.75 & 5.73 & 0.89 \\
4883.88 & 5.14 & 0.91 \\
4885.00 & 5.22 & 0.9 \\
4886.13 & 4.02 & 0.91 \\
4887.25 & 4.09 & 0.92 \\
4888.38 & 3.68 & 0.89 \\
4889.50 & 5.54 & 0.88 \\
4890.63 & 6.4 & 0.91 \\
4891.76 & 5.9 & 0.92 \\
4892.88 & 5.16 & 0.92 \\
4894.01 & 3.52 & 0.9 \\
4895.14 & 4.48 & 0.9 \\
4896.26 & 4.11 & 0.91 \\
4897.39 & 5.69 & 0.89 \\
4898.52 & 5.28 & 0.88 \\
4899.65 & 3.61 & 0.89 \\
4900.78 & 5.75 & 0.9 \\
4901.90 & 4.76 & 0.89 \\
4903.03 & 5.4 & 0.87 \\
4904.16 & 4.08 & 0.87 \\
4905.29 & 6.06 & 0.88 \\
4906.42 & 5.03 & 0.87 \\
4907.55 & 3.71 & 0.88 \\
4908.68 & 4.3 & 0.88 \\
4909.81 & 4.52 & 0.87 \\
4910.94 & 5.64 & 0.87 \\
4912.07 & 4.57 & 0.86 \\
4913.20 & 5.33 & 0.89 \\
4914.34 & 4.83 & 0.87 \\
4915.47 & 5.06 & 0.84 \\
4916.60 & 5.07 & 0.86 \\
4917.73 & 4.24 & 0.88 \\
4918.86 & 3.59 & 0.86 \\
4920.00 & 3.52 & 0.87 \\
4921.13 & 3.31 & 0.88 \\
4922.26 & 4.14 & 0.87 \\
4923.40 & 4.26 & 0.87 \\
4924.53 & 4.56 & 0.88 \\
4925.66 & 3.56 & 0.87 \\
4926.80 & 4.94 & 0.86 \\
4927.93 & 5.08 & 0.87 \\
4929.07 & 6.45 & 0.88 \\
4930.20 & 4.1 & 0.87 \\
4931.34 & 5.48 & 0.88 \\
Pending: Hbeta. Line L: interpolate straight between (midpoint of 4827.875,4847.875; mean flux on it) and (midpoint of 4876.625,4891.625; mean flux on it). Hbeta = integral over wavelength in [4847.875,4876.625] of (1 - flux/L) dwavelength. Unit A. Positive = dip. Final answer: 3.4 A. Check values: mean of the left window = 4.85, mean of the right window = 5.26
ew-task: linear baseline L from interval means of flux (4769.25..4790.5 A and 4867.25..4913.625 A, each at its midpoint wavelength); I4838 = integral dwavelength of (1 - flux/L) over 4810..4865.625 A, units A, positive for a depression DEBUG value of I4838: 0.7 A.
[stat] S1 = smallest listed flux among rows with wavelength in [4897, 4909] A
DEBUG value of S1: 3.61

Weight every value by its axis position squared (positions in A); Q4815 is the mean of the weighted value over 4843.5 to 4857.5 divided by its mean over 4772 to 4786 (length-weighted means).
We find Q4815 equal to 0.9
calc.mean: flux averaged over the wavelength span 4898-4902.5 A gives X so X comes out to 4.85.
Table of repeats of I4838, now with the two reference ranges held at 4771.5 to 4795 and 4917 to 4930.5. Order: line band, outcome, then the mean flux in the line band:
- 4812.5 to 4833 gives -1.0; 5.18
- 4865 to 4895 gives -1.3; 4.79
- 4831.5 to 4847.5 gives 0.1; 4.8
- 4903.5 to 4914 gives -0.9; 4.81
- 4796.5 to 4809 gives -0.1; 5.08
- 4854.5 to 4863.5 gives 0.1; 4.63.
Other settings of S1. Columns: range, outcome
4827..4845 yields 3.6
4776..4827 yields 2.79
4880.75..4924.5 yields 3.31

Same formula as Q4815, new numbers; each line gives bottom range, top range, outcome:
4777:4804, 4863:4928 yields 0.90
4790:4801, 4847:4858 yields 0.84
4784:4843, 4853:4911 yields 0.95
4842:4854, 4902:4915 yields 1.09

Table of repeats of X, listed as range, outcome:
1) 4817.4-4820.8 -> 5.64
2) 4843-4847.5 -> 4.35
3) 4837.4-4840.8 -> 4.47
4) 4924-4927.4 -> 4.36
